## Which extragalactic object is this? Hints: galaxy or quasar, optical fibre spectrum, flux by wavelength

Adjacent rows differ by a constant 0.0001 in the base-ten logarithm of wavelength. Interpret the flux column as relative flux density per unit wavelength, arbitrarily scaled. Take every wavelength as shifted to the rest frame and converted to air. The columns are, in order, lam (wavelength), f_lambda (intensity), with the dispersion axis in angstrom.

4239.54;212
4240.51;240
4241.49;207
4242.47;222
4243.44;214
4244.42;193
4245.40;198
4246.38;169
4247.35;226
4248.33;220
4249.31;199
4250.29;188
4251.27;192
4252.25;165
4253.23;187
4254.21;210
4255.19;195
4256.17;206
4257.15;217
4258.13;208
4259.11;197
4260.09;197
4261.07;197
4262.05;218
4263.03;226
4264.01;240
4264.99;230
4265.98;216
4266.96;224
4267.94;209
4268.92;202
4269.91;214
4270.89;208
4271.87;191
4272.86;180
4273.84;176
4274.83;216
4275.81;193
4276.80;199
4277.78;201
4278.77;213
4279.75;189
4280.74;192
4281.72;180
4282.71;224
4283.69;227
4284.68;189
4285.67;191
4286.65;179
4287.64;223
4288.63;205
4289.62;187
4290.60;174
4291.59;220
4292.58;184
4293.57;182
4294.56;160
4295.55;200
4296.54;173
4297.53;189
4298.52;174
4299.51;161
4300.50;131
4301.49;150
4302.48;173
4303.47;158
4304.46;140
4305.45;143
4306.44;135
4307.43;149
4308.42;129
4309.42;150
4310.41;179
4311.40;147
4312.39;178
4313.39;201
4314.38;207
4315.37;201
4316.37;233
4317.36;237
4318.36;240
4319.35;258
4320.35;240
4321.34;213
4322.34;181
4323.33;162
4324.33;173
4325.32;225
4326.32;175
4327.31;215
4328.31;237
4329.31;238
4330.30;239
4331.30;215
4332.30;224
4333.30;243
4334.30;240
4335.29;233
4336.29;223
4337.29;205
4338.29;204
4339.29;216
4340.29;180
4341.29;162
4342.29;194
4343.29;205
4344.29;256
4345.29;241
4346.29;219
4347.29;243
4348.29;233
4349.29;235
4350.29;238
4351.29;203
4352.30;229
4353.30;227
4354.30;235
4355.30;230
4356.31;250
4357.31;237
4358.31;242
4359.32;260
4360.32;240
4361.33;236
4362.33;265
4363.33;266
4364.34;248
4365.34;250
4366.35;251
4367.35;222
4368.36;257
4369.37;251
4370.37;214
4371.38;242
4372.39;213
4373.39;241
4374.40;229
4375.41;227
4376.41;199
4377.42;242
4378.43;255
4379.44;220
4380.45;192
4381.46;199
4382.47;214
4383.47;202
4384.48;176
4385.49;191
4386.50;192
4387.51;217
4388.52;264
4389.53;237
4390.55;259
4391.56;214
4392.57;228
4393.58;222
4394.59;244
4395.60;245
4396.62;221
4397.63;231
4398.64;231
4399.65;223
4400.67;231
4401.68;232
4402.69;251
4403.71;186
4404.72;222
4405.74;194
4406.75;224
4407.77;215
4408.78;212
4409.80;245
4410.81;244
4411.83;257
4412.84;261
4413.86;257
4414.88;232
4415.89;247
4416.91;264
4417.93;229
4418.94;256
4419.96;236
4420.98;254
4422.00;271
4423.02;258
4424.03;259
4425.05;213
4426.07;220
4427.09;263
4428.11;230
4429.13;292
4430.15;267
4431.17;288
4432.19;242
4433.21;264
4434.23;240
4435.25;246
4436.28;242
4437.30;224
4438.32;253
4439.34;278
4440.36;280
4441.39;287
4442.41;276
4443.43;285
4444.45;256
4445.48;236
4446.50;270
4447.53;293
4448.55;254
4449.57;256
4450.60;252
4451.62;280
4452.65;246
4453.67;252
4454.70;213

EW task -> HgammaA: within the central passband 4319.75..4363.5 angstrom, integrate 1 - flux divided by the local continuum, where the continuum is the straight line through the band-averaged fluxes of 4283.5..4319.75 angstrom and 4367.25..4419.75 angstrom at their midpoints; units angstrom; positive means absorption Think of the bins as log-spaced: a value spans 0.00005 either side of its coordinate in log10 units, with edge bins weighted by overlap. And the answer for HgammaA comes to -4.5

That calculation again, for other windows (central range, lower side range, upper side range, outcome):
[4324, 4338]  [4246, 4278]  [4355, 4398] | -0.03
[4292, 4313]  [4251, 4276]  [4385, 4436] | 5.10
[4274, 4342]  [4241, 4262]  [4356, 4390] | 6.49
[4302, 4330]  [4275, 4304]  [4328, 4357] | 2.16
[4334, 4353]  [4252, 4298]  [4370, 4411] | -0.46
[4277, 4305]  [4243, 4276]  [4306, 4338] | 2.64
